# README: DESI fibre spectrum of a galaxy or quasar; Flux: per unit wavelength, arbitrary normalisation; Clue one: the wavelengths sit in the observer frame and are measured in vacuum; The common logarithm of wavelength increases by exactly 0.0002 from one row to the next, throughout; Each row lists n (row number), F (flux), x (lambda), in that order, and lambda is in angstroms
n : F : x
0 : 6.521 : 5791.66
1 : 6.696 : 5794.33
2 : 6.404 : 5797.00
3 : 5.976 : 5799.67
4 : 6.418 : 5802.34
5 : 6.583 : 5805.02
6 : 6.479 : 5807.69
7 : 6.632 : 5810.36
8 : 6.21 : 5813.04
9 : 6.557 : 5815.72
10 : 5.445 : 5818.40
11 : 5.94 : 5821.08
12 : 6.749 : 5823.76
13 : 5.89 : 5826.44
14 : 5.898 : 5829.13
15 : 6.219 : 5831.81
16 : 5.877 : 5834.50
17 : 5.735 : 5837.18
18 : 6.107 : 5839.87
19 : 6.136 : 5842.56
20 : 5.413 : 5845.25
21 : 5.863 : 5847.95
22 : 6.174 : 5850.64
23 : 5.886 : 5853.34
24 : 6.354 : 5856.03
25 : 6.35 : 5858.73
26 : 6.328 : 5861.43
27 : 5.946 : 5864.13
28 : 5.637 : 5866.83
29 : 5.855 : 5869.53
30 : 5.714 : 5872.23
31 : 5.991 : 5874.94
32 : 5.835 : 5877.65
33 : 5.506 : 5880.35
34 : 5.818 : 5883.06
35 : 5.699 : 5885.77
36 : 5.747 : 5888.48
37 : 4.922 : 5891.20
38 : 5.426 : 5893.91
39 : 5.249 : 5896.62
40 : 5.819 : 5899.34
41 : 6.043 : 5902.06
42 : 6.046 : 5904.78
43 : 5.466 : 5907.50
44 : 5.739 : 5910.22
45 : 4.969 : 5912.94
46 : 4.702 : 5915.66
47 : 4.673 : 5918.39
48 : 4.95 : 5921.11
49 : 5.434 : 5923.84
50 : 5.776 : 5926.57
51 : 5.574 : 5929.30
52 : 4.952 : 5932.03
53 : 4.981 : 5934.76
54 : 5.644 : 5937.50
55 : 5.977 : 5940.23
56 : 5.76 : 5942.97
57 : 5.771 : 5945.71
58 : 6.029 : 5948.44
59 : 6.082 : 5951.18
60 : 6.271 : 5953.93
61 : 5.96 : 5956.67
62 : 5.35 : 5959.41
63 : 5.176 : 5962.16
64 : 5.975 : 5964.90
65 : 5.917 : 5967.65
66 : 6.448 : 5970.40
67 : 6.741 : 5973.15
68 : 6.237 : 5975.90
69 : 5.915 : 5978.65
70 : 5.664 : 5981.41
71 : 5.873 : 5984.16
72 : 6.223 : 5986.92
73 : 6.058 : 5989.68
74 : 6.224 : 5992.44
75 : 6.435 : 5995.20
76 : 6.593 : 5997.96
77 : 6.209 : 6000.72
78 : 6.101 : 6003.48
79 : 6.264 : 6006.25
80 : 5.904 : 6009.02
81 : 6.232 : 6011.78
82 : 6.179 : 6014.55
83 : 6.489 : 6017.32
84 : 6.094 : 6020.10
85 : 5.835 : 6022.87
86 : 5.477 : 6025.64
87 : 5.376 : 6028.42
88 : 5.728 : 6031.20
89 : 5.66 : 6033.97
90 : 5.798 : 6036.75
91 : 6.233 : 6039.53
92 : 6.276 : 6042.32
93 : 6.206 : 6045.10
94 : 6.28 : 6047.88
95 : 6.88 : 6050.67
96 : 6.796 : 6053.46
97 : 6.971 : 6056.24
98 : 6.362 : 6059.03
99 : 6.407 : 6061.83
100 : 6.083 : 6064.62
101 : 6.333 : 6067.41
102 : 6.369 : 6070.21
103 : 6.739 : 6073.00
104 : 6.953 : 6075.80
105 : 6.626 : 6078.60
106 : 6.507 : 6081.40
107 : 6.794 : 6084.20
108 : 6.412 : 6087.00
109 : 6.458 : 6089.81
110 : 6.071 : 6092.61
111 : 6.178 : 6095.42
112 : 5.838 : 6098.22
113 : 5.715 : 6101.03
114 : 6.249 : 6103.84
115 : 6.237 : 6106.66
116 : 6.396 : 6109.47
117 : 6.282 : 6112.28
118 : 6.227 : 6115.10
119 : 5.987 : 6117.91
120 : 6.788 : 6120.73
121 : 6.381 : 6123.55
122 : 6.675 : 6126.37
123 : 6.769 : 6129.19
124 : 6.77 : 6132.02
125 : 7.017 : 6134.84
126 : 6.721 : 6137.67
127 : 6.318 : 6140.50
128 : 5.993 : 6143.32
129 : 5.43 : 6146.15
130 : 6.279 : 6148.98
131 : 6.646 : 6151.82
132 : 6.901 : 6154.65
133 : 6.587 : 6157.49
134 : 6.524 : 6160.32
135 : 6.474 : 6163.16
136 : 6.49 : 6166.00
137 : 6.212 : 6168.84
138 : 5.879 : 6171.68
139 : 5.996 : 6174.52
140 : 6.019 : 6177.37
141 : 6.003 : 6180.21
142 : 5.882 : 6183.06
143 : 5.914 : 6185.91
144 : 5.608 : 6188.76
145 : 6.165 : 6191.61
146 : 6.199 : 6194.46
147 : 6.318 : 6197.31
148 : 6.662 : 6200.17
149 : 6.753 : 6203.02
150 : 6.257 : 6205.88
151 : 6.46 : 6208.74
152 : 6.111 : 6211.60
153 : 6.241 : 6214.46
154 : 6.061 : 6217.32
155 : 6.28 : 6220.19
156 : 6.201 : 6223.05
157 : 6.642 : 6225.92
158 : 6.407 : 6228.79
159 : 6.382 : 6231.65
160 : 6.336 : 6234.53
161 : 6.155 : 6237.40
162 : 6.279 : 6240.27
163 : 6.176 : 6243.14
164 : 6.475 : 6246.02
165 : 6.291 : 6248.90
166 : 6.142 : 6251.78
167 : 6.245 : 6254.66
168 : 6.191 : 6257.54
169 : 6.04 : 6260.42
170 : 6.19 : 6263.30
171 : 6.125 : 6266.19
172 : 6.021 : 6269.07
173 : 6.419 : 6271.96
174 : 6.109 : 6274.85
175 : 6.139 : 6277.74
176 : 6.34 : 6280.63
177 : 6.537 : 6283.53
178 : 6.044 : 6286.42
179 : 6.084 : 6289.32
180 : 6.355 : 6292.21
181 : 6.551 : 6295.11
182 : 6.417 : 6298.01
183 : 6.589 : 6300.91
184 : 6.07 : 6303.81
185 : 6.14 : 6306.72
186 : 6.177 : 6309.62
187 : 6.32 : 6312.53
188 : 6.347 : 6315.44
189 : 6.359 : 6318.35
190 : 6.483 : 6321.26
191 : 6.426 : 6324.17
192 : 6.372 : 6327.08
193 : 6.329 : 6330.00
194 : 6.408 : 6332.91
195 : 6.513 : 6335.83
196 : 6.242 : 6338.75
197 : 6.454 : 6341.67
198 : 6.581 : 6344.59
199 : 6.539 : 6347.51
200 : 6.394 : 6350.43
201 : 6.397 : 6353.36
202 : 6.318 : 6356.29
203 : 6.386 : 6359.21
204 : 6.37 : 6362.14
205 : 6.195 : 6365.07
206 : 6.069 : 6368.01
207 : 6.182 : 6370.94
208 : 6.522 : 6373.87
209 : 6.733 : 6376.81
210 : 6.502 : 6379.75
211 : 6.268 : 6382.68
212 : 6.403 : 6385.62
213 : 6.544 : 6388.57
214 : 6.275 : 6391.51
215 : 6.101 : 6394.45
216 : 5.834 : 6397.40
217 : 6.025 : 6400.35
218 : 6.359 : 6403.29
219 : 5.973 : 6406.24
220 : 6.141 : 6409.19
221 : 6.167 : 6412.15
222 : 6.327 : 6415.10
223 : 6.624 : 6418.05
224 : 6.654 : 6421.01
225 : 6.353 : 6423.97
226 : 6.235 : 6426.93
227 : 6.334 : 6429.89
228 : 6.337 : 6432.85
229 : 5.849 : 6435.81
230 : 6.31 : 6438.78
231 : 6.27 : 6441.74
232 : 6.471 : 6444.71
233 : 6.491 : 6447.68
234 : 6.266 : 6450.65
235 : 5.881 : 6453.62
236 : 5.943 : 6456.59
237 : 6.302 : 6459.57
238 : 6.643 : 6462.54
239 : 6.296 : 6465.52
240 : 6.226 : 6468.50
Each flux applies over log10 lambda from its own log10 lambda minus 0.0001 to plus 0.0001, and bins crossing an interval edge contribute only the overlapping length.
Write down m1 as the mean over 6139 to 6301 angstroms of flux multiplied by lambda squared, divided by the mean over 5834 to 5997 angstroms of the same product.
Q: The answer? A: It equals 1.2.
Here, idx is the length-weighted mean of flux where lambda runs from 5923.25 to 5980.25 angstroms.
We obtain 5.81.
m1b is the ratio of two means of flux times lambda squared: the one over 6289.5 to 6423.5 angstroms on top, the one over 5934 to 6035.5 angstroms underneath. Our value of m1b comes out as 1.2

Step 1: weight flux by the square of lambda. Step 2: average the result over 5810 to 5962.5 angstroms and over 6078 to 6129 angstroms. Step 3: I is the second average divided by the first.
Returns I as 1.18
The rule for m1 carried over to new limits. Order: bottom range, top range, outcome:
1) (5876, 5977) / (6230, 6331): 1.25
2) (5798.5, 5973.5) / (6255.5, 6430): 1.26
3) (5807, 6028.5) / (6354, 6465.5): 1.26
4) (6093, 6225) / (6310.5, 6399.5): 1.08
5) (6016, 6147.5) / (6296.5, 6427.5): 1.10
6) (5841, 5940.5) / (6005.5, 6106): 1.17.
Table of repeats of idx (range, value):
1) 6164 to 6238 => 6.22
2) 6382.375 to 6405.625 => 6.21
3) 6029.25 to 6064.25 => 6.28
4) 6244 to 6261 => 6.24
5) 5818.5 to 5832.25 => 6.07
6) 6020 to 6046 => 5.85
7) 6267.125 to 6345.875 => 6.33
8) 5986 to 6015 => 6.22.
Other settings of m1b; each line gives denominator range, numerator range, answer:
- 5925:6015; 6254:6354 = 1.18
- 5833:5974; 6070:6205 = 1.20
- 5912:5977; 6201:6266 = 1.22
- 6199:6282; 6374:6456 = 1.06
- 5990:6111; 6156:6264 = 1.05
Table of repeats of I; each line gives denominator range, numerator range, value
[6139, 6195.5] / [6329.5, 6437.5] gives 1.10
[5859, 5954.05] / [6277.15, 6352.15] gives 1.30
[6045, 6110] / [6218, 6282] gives 1.03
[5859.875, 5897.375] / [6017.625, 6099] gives 1.17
